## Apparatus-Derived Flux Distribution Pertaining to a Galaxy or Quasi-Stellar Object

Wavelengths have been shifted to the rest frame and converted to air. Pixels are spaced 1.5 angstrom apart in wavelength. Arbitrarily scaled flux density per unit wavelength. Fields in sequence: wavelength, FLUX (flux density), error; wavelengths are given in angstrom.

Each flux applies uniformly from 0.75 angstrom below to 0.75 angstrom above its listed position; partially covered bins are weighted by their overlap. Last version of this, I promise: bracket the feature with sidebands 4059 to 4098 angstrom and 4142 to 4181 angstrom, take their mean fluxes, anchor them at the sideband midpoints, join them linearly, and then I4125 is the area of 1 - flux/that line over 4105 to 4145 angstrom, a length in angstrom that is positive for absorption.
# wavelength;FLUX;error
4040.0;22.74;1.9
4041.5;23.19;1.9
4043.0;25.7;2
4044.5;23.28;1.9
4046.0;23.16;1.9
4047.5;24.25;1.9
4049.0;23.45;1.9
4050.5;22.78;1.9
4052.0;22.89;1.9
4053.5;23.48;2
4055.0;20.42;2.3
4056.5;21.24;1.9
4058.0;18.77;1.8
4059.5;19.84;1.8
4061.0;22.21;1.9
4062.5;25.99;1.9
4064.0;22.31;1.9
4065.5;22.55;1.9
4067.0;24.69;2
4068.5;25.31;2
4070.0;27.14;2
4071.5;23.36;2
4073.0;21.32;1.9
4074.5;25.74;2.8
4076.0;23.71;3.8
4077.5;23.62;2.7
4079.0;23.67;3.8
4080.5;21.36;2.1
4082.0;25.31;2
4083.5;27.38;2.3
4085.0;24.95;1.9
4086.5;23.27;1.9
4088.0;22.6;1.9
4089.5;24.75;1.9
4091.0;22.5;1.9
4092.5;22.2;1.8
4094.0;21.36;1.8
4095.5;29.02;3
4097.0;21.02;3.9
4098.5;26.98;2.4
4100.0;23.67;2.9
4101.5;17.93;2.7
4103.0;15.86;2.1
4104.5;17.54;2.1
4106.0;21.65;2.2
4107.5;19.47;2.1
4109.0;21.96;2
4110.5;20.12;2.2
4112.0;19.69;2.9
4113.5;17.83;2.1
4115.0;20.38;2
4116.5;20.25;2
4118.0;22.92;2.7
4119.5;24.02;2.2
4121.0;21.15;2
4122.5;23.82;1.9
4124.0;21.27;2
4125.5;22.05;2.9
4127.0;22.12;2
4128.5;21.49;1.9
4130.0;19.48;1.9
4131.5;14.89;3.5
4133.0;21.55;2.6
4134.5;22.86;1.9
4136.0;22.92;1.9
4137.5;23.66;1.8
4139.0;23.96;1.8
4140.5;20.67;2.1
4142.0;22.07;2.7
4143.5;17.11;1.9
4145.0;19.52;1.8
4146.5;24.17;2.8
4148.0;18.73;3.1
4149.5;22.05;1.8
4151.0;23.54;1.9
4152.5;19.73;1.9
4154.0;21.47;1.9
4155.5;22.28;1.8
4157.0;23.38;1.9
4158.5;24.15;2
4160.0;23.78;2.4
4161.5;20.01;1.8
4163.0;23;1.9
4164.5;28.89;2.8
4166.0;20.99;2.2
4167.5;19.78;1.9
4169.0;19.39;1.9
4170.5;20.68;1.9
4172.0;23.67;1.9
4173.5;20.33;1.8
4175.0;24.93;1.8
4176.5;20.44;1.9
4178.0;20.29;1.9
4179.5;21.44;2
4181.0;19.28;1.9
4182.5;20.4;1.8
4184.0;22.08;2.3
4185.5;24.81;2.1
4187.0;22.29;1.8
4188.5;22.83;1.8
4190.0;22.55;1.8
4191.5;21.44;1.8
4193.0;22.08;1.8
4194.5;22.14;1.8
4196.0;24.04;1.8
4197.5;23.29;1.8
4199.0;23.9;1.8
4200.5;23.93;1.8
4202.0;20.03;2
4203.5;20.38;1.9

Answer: 2.7 angstrom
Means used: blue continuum 23.8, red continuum 21.7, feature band 21.1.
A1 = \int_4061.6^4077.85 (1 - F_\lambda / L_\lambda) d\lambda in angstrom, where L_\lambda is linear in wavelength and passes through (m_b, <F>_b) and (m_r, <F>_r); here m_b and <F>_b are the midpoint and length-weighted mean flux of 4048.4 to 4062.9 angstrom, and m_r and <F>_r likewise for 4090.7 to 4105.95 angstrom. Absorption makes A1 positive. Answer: -1.6 angstrom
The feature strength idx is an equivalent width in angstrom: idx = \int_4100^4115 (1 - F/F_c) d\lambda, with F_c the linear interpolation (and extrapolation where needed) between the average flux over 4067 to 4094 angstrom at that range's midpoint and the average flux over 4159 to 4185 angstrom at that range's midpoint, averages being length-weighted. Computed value 2.5 angstrom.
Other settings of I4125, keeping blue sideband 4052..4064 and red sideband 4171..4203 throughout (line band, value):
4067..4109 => -2.25 angstrom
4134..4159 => 0.22 angstrom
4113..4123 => 0.21 angstrom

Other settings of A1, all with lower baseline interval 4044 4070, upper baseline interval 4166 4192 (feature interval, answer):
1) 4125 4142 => 0.5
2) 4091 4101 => -0.6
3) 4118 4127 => -0.1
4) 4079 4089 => -0.7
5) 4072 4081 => -0.3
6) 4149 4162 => -0.3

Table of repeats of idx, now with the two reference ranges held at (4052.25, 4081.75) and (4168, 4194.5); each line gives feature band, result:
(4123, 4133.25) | 0.9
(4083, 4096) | -0.7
